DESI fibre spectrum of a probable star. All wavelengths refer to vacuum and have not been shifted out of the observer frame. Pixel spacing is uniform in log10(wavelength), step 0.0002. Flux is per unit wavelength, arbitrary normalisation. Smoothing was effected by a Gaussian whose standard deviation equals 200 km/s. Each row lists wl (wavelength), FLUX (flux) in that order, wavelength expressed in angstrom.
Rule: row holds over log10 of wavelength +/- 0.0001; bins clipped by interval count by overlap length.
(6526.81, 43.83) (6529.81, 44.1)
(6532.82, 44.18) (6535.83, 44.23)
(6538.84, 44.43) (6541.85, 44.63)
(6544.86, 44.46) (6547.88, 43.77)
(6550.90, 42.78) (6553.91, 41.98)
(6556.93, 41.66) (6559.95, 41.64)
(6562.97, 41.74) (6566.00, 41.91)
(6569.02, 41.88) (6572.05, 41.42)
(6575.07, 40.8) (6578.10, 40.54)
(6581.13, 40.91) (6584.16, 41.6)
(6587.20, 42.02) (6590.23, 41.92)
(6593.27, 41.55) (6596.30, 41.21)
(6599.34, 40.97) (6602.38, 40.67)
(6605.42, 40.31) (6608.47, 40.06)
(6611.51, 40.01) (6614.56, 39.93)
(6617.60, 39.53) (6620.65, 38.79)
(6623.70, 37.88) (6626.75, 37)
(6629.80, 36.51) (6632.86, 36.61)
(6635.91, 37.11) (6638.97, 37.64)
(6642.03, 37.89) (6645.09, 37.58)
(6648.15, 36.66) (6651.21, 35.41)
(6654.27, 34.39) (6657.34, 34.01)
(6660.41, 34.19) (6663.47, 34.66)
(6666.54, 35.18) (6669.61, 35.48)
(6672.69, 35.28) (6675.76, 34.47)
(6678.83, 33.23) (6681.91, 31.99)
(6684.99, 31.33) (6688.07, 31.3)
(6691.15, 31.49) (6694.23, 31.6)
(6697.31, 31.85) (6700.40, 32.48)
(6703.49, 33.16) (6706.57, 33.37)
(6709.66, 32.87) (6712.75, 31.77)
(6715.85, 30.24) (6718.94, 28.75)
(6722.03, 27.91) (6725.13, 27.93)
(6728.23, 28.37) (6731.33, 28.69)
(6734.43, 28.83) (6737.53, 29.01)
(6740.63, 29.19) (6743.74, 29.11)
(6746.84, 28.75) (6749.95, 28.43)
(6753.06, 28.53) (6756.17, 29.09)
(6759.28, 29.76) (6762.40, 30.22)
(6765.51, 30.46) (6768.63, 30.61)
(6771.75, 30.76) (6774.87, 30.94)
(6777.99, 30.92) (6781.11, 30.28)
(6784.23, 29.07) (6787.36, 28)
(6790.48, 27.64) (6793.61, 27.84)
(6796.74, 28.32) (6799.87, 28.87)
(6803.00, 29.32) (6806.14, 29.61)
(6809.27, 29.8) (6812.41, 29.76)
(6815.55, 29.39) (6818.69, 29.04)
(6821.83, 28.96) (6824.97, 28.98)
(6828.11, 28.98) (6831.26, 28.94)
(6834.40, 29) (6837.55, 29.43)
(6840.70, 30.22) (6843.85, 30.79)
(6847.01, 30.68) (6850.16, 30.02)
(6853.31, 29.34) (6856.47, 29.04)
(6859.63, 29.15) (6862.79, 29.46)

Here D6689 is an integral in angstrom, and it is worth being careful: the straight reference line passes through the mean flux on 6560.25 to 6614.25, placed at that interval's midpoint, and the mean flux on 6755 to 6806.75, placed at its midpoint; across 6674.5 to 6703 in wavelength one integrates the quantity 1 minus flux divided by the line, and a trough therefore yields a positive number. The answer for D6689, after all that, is 2.3 angstrom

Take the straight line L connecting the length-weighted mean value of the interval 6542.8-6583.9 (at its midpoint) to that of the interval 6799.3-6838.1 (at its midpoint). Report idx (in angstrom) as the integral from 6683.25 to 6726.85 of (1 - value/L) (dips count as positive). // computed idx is 4.7 angstrom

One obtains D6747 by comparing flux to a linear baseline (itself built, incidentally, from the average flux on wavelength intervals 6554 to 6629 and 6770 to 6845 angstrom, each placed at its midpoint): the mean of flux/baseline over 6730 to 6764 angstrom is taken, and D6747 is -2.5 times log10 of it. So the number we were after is 0.12 mag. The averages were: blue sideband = 40.6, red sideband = 29.4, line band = 29.1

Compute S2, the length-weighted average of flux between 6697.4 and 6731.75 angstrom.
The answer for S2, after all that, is 30.6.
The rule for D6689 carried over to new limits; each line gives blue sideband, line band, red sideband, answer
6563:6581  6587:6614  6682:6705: -1.2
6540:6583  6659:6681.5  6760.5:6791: 0.9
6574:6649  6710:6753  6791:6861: 6.0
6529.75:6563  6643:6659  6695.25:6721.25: 0.1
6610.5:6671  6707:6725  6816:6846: 1.9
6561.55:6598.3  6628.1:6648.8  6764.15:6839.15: 0.6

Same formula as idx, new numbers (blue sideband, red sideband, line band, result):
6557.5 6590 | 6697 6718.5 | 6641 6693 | 0.9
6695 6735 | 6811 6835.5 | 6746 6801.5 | 0.8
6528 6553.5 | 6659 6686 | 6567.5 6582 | 0.1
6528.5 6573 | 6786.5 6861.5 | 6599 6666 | 2.4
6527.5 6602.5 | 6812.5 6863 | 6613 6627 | 0.3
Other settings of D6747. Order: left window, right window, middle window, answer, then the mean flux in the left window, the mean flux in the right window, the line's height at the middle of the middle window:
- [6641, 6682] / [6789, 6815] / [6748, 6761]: 0.074 mag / 35.1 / 28.9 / 31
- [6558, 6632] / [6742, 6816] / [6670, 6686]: 0.063 mag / 40.4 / 29.4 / 35.4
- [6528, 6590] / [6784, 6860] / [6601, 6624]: 0.002 mag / 42.5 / 29.2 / 39.8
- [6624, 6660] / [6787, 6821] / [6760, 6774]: 0.005 mag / 36.4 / 28.9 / 30.6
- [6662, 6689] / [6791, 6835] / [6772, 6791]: 0.016 mag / 33.7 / 29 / 30.1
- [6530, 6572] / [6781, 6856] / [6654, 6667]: 0.089 mag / 43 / 29.2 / 37.4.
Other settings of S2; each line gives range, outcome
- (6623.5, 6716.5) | 34.3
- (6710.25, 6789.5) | 29.5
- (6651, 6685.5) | 34.2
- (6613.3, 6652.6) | 37.6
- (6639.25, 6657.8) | 36.2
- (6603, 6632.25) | 38.9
